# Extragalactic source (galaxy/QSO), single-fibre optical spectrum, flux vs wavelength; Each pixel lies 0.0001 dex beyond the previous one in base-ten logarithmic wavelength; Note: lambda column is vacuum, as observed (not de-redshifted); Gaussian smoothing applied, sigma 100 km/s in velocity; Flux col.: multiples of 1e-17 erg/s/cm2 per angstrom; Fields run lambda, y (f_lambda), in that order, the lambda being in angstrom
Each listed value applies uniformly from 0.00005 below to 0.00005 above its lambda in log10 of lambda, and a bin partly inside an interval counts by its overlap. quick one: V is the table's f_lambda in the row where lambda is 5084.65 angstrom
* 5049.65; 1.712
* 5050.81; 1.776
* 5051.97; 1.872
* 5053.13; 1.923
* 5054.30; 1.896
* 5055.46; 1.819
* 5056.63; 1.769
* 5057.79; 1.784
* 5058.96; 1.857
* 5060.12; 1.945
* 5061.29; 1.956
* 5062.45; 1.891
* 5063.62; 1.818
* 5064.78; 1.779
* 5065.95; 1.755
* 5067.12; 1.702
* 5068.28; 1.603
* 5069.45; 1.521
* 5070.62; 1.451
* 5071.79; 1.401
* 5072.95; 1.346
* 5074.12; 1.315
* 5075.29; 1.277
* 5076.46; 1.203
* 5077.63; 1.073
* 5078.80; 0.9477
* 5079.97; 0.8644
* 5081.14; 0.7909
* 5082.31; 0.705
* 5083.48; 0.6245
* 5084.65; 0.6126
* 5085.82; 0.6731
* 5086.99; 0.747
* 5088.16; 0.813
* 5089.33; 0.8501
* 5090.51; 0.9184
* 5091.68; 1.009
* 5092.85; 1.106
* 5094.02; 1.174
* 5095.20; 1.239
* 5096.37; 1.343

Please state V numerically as 0.6126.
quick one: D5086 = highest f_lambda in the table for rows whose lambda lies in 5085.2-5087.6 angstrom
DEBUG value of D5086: 0.747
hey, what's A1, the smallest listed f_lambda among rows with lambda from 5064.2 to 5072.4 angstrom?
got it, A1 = 1.401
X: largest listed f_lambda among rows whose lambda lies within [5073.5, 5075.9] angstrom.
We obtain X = 1.315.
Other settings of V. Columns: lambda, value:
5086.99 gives 0.747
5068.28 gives 1.603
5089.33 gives 0.8501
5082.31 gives 0.705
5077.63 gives 1.073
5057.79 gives 1.784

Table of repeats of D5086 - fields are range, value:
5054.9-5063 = 1.956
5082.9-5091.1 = 0.9184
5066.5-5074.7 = 1.702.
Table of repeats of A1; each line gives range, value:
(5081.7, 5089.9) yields 0.6126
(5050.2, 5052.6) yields 1.776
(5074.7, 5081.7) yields 0.7909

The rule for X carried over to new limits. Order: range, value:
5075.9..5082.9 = 1.203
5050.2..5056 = 1.923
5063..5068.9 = 1.818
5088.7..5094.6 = 1.174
